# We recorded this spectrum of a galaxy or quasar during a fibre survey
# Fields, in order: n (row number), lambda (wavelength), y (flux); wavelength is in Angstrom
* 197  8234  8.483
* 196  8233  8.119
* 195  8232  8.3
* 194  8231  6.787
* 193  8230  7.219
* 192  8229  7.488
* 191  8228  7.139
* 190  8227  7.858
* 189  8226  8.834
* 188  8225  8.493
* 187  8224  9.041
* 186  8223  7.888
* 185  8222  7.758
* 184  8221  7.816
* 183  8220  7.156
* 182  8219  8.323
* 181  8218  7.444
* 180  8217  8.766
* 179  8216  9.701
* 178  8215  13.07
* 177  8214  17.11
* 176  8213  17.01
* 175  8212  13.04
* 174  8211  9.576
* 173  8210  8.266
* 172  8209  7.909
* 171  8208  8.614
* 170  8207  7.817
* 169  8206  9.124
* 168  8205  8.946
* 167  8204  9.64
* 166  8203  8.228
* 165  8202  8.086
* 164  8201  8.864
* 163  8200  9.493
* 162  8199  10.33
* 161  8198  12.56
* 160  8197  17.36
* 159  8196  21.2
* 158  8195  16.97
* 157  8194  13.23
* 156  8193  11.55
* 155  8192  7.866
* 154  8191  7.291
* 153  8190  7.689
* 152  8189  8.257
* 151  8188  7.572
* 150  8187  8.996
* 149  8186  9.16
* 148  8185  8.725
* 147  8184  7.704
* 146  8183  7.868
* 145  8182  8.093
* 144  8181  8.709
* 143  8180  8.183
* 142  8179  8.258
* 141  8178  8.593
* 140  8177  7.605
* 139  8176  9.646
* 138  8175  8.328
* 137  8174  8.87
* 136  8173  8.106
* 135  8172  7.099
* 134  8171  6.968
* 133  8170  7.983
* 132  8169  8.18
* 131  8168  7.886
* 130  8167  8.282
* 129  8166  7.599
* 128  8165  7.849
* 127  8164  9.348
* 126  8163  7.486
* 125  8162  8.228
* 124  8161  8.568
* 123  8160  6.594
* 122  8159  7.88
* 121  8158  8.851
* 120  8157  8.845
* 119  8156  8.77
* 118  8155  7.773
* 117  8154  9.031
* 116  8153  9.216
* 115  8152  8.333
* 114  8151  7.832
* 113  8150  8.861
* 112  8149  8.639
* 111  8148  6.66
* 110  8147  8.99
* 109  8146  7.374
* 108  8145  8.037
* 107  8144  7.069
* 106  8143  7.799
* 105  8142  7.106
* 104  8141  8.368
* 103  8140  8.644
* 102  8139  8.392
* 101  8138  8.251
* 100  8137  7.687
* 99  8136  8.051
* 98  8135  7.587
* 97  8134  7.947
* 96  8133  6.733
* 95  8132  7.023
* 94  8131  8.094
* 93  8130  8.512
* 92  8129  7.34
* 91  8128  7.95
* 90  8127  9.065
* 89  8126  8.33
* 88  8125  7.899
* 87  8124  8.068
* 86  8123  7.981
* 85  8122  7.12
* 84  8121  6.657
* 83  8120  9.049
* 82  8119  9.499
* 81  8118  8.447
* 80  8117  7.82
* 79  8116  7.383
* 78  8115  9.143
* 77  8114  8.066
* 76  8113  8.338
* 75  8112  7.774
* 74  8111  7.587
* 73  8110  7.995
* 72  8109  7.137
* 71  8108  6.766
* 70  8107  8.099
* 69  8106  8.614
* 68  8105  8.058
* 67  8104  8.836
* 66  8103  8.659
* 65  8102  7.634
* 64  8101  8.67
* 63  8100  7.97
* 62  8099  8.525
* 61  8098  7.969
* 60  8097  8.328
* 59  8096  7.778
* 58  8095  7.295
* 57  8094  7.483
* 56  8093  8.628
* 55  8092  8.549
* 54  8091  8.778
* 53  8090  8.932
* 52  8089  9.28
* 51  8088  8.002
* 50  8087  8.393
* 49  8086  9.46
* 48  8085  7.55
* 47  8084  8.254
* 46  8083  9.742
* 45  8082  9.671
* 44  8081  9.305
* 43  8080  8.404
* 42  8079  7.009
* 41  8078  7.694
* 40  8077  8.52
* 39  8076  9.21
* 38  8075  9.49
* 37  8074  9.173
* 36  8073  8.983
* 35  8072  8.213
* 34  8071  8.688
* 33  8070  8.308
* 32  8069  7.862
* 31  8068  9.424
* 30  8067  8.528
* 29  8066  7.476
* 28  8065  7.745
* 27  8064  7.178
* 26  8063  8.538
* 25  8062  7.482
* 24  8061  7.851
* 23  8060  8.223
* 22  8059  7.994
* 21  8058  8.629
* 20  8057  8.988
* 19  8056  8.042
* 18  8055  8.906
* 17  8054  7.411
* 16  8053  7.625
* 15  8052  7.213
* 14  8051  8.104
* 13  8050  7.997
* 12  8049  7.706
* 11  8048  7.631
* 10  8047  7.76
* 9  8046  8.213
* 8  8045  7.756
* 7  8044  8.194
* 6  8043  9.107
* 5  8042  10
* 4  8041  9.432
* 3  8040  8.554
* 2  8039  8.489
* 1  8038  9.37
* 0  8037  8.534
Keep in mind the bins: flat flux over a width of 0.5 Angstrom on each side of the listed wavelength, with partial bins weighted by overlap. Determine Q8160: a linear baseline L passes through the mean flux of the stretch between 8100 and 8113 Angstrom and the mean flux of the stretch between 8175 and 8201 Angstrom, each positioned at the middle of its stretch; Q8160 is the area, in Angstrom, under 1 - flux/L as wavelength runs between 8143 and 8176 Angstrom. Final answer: 4.3 Angstrom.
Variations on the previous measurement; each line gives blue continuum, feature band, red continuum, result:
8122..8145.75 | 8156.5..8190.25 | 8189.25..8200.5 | 7.9 Angstrom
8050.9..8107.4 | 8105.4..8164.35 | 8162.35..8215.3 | 6.3 Angstrom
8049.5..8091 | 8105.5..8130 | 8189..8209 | 3.2 Angstrom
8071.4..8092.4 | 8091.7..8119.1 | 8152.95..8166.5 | 1.5 Angstrom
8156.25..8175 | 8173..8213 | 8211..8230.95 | -4.6 Angstrom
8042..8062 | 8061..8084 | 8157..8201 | -0.5 Angstrom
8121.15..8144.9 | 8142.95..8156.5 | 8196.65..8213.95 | 0.4 Angstrom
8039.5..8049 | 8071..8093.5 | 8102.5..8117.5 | -1.3 Angstrom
